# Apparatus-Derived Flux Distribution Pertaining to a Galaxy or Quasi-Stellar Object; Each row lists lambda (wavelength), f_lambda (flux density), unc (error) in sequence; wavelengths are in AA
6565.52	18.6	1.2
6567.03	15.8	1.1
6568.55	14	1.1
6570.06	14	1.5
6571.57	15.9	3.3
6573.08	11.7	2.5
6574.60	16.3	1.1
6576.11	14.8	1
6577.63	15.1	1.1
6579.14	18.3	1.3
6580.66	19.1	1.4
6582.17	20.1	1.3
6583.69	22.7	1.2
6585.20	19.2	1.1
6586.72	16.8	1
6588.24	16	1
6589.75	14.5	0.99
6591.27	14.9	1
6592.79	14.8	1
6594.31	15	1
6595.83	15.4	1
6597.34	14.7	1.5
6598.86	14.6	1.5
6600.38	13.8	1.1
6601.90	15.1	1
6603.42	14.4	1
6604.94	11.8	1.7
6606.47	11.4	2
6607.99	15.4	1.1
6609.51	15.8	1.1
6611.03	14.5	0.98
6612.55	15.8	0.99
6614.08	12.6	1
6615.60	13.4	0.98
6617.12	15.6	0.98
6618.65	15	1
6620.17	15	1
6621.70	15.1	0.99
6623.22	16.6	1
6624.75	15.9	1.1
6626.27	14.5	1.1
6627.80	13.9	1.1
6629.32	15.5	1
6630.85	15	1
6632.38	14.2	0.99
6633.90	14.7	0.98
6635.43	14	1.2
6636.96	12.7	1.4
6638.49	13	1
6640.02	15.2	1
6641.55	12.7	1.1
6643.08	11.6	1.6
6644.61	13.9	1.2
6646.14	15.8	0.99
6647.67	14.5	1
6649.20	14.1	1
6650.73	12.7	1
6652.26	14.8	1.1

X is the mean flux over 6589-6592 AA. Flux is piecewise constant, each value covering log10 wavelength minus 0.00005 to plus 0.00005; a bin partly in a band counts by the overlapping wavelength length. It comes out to 14.7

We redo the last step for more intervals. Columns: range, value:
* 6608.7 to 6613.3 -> 15.4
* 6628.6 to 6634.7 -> 14.8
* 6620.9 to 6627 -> 15.5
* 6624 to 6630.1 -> 15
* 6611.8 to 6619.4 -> 14.5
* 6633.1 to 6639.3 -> 13.6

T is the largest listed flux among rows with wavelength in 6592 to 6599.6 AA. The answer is 15.4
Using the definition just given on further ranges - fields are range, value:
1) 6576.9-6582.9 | 20.1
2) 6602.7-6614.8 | 15.8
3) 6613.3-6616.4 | 13.4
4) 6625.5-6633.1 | 15.5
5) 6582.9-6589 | 22.7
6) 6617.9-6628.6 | 16.6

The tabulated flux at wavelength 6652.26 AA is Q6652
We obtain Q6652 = 14.8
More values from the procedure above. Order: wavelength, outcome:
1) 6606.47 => 11.4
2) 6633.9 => 14.7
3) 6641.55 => 12.7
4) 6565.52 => 18.6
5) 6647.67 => 14.5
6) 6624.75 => 15.9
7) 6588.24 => 16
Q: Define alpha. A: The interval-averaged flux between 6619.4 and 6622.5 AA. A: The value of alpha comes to 15.1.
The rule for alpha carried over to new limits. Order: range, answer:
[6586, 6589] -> 16.4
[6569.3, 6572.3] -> 15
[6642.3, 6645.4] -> 12.8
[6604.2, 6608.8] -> 12.9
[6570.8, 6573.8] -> 13.9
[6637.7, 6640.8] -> 14.1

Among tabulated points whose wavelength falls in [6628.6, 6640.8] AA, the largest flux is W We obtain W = 15.5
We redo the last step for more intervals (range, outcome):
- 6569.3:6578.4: 16.3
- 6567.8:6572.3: 15.9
